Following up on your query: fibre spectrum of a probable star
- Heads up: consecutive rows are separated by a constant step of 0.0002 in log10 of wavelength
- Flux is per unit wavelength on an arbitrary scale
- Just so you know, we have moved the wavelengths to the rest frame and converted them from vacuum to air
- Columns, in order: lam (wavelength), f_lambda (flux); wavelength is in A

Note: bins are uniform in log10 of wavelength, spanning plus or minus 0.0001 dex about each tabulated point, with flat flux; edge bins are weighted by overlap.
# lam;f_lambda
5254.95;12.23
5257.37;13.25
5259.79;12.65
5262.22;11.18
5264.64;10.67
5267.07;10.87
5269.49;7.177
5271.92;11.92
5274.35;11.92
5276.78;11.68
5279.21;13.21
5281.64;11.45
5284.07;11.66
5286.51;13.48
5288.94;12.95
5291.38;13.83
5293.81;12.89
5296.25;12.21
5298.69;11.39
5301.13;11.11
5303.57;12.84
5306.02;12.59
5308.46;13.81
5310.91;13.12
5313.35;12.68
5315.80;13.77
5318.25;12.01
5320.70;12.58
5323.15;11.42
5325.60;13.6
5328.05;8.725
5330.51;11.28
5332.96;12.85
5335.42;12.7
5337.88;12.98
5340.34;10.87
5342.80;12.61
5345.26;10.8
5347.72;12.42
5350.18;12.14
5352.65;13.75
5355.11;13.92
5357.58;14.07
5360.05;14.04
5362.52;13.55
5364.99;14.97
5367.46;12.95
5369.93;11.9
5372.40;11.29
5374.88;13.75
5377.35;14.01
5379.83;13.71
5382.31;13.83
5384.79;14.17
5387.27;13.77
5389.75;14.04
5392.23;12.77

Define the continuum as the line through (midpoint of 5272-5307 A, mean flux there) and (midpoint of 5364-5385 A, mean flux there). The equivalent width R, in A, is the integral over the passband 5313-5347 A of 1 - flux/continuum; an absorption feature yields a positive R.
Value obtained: 2.0 A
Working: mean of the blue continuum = 12.4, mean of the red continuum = 13.3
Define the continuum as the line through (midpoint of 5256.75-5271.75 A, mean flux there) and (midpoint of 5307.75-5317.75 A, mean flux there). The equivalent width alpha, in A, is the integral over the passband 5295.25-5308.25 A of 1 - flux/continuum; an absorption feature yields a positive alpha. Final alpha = 0.6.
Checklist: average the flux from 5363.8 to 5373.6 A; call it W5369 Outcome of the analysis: 12.8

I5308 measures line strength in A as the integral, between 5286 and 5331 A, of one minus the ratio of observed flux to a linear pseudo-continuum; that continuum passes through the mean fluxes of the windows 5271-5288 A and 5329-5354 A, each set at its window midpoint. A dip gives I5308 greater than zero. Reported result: -0.8 A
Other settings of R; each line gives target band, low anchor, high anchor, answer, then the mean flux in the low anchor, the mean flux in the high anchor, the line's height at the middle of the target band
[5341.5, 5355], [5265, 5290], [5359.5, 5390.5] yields 0.5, 11.6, 13.5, 13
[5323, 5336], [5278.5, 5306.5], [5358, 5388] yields 1.2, 12.5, 13.5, 12.9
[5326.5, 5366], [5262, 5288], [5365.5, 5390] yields 0.6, 11.4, 13.4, 12.8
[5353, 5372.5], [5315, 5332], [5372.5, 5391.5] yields -0.6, 11.9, 13.7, 13.1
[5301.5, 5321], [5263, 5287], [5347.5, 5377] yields -1.2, 11.3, 13.3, 12.1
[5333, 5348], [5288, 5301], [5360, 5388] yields 1.1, 12.5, 13.5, 13.1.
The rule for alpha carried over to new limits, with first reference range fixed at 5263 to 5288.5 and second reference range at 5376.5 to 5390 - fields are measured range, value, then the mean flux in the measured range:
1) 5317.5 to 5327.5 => 0.3 A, 12.2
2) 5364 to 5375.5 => 0.6 A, 12.9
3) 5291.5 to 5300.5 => -0.3 A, 12.3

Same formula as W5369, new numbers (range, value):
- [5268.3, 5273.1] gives 9.54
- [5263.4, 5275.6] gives 10.5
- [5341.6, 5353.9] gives 12.4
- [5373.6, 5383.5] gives 13.8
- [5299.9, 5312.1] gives 12.7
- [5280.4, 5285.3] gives 11.6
